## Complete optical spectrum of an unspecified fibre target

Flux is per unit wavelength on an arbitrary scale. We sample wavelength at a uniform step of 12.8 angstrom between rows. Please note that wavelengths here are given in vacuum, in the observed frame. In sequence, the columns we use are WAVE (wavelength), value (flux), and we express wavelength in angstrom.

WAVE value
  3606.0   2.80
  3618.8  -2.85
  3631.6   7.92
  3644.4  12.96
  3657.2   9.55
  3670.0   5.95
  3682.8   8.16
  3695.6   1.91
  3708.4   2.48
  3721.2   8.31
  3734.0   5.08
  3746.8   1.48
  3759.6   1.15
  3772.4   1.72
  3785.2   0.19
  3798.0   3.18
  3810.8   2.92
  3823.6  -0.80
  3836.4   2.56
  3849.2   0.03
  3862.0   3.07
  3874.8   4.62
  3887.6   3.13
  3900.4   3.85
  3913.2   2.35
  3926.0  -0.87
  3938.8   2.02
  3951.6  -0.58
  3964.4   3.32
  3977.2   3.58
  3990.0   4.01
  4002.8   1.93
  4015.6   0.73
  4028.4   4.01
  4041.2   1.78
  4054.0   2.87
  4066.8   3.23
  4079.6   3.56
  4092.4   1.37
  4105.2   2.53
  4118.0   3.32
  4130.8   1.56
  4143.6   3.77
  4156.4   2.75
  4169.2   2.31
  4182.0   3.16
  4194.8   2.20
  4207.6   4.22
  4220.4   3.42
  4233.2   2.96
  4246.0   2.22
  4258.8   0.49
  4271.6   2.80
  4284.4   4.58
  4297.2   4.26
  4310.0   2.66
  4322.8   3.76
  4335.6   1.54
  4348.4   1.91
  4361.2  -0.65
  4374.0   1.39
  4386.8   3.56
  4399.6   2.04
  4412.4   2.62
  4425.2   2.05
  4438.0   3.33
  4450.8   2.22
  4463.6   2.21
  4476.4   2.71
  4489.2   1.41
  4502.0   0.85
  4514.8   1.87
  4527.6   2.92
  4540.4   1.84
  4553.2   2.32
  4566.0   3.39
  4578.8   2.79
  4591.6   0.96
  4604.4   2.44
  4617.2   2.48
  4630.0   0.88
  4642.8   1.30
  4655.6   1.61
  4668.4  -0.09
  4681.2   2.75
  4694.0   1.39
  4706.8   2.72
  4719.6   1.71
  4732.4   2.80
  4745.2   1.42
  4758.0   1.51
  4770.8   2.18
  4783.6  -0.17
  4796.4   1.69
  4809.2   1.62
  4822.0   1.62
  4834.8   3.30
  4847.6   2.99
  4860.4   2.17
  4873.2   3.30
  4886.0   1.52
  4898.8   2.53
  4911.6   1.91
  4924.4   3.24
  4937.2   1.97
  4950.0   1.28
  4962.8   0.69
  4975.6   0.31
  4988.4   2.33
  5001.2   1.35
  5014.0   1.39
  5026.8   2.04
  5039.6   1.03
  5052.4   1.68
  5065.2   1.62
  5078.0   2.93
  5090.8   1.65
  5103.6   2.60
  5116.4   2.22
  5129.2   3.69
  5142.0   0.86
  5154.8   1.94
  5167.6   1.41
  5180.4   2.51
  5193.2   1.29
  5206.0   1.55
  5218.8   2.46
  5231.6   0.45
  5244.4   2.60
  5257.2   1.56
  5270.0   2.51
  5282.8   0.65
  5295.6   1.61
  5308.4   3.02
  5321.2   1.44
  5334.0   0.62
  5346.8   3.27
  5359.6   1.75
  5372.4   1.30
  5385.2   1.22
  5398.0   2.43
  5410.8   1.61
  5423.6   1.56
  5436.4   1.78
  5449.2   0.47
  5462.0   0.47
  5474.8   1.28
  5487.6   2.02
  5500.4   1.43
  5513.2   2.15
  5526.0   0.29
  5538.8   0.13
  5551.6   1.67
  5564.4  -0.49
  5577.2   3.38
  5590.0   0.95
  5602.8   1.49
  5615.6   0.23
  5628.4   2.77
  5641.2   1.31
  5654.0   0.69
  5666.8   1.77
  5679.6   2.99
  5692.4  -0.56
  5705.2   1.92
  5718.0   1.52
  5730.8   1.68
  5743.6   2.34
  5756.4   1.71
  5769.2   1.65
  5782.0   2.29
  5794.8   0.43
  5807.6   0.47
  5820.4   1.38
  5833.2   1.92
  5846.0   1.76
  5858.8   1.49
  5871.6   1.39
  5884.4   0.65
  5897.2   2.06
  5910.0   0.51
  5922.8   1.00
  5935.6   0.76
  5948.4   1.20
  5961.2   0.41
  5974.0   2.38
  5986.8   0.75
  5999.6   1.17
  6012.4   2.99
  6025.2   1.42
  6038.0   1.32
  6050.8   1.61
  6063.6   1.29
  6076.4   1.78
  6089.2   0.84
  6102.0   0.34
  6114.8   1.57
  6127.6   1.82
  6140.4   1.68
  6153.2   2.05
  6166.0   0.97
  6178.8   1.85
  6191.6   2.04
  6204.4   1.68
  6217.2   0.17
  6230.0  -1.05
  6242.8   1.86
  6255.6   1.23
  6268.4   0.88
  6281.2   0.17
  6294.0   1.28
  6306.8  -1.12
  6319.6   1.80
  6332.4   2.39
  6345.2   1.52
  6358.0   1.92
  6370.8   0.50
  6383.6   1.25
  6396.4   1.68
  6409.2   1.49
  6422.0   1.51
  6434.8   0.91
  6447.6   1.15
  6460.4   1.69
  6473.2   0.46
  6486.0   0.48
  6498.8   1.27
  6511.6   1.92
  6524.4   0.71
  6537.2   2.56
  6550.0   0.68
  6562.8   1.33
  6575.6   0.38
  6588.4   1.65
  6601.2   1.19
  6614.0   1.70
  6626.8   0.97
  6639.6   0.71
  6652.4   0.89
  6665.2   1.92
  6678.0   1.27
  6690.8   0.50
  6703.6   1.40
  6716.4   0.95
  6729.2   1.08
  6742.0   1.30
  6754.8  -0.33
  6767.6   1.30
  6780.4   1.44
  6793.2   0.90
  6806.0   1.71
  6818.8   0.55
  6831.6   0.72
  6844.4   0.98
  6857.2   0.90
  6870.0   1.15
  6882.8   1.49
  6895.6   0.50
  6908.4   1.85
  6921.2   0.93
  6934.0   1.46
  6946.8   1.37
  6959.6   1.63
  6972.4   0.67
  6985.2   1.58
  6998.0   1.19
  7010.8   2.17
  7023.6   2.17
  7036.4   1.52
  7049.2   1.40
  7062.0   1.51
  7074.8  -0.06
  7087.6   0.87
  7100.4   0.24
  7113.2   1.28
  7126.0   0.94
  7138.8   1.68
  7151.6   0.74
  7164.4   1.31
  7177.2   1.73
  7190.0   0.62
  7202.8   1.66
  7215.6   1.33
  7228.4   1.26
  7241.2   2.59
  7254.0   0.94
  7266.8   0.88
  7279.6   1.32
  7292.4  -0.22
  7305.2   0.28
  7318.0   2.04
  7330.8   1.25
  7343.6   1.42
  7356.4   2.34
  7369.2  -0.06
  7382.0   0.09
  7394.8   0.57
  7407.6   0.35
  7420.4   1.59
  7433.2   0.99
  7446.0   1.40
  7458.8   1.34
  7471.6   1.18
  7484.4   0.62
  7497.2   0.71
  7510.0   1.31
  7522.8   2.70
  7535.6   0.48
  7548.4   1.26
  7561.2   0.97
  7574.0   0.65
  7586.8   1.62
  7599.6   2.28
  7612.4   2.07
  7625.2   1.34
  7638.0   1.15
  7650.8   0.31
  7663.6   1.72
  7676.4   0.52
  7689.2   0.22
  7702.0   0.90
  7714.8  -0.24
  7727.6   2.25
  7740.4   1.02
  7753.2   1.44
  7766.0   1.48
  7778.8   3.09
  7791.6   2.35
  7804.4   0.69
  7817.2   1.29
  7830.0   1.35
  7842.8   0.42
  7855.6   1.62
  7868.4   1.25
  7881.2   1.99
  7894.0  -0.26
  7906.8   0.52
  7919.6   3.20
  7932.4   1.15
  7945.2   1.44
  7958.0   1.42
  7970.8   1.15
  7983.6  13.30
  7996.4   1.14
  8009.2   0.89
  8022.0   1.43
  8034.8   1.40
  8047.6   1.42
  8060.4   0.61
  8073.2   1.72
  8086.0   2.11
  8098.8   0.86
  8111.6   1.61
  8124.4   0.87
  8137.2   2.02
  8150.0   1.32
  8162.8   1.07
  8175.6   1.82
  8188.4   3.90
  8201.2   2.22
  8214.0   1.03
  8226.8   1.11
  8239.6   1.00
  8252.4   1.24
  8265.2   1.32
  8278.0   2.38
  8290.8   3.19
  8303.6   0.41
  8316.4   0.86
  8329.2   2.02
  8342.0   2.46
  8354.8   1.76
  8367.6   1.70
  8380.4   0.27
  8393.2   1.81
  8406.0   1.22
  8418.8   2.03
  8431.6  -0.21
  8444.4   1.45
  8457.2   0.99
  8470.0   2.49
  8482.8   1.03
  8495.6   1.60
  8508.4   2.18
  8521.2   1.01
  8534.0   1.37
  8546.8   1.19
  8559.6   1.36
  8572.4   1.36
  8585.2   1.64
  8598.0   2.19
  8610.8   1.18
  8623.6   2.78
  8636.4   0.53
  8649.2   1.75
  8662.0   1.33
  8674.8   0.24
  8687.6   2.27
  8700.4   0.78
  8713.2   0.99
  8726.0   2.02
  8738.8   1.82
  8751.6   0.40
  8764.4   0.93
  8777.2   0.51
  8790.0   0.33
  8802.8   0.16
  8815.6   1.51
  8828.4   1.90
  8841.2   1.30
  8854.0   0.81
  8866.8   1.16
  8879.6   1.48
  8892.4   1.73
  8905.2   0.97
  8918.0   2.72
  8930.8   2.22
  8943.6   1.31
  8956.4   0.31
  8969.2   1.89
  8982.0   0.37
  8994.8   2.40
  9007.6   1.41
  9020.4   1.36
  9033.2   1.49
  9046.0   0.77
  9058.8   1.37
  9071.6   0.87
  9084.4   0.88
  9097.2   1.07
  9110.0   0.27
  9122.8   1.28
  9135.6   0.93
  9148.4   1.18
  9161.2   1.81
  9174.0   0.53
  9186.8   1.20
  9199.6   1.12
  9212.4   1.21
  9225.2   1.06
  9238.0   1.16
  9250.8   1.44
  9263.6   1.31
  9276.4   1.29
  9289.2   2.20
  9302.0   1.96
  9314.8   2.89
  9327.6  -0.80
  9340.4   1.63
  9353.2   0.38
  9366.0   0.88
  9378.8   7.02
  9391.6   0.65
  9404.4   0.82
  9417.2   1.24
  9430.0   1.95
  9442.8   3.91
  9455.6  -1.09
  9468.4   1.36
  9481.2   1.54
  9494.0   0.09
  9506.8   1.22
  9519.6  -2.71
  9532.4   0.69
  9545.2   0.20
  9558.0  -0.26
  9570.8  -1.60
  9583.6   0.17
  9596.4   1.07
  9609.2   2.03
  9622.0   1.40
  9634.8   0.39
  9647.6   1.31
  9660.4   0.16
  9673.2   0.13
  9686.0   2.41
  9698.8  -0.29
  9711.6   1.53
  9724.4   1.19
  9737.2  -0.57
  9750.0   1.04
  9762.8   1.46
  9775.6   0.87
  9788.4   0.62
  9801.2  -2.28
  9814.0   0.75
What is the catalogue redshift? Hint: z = 1.141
